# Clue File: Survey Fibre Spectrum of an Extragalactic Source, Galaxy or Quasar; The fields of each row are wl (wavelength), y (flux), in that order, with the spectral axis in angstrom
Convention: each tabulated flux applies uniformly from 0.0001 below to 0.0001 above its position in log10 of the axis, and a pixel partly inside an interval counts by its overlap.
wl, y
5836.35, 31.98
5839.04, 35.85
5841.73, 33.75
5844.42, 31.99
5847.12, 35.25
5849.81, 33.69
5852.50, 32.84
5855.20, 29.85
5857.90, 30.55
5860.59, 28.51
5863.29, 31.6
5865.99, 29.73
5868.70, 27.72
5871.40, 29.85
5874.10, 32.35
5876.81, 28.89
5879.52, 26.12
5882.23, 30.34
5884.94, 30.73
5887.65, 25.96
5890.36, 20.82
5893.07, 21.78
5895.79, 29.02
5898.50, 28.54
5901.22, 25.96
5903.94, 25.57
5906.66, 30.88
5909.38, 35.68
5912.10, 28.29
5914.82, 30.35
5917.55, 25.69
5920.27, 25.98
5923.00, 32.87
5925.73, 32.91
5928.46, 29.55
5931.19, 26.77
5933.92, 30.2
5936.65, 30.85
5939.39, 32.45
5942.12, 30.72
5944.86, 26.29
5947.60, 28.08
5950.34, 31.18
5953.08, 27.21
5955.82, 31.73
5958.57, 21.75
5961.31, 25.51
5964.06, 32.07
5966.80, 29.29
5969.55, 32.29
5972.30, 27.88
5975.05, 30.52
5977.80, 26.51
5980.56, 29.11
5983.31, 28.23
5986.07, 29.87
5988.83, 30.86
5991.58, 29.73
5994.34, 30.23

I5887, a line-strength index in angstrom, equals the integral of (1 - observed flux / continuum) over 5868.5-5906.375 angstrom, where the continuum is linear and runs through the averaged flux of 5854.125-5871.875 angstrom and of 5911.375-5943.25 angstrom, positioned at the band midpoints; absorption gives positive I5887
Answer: 2.8 angstrom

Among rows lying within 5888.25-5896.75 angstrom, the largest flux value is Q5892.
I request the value 29.02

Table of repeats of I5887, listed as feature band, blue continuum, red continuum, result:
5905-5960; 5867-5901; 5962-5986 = -1.69 angstrom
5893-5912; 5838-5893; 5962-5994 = 0.81 angstrom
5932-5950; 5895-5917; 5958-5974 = -0.60 angstrom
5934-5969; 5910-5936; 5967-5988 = 0.33 angstrom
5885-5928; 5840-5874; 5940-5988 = 2.88 angstrom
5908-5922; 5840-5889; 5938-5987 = 0.20 angstrom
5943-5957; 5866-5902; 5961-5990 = 0.00 angstrom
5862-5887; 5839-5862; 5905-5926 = 1.50 angstrom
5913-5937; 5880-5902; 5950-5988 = -1.58 angstrom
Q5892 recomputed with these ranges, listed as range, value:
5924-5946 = 32.91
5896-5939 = 35.68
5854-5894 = 32.35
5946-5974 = 32.29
